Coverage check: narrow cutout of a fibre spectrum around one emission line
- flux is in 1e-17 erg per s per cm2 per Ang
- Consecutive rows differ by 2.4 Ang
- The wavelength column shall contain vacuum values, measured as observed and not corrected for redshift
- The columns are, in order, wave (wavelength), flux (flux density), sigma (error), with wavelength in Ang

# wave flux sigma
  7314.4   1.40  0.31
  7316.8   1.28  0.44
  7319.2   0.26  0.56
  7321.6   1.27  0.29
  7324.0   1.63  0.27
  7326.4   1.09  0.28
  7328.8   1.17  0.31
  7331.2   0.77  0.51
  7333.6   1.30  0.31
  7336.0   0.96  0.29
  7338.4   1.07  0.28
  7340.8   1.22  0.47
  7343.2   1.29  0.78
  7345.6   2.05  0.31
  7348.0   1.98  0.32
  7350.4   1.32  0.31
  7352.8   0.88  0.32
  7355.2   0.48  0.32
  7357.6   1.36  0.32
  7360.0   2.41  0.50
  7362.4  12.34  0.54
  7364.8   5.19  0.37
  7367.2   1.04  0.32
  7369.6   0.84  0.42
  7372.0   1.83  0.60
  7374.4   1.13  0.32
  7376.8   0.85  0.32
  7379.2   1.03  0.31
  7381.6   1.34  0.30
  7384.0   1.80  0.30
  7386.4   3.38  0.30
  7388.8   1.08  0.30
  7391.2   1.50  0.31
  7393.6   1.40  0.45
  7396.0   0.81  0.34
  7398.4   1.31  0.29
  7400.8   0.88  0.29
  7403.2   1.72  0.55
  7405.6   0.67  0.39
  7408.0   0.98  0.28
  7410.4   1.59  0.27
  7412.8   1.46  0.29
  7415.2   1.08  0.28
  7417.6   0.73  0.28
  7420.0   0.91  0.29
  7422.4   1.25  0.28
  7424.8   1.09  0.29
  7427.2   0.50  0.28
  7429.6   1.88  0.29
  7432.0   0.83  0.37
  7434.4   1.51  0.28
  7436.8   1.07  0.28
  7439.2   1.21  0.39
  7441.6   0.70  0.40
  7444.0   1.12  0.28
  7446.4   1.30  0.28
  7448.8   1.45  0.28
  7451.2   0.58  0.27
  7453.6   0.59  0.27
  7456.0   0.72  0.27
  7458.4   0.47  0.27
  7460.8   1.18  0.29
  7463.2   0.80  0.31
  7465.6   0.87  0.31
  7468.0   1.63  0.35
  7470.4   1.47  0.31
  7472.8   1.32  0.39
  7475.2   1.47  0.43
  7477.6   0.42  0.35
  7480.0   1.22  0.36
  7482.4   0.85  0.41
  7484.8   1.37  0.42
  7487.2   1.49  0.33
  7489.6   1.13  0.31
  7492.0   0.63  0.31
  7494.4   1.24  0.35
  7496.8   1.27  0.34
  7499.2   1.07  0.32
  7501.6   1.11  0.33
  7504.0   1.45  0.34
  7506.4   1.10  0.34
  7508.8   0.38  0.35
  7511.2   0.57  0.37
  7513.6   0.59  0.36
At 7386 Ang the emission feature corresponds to [N II] 6583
